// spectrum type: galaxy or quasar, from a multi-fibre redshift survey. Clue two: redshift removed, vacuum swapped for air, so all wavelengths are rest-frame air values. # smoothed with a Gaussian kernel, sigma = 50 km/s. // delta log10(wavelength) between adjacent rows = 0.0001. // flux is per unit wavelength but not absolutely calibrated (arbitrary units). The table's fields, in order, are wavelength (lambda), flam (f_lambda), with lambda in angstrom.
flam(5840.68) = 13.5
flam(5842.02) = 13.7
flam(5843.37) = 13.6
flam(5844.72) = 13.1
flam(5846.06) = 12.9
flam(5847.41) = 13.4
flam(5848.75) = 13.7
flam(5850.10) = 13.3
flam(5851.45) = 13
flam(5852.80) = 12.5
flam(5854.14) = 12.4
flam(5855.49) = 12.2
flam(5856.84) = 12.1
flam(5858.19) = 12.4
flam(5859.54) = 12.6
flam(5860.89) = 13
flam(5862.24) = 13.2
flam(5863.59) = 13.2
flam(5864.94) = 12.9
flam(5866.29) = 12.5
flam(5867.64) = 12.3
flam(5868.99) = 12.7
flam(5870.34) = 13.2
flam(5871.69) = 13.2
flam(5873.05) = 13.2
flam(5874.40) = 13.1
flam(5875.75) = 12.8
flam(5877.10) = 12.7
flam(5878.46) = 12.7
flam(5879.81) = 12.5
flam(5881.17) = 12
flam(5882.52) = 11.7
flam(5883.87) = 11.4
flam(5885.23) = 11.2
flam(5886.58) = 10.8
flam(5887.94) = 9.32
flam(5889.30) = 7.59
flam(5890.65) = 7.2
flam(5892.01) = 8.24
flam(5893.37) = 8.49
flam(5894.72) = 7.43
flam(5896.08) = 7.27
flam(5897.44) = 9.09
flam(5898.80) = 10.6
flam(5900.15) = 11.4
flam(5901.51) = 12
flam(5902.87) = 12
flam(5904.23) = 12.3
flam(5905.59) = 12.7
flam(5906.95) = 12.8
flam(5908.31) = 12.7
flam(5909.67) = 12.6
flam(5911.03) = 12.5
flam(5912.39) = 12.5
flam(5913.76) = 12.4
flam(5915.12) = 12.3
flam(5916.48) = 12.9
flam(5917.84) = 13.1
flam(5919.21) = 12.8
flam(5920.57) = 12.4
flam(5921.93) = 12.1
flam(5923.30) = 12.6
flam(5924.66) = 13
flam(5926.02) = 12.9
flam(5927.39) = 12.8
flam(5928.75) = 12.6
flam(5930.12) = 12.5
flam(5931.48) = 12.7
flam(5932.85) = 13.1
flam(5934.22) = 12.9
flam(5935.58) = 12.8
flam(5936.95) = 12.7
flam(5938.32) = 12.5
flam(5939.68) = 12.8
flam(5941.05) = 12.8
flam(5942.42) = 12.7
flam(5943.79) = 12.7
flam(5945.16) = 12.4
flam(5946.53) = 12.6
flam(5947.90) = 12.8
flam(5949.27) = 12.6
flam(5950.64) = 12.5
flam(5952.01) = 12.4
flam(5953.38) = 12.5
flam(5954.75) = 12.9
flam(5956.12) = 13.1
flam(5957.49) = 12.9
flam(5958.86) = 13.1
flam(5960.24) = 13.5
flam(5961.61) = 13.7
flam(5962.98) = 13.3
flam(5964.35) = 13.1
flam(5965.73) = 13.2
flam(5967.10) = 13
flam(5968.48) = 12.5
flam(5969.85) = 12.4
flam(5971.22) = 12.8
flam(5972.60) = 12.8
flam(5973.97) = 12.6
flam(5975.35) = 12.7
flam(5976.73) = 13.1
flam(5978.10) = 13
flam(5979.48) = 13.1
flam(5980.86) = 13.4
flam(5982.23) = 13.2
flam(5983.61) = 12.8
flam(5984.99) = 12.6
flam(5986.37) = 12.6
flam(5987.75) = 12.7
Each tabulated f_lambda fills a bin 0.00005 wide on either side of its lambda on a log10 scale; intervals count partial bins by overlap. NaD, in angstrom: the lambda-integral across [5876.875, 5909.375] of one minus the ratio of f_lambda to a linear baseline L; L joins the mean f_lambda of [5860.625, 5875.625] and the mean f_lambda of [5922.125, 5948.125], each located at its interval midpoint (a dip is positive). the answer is 5.5 angstrom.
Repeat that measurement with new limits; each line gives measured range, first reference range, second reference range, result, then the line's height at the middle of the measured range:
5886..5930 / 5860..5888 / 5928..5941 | 4.5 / 12.6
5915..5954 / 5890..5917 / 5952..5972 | -2.1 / 12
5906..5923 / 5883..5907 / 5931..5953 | -2.2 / 11.1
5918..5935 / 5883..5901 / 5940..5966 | -2.1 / 11.3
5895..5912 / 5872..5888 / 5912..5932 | 1.3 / 12.4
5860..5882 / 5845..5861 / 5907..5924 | -0.1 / 12.7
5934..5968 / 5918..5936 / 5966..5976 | -0.4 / 12.7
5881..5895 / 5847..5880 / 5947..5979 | 3.6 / 12.8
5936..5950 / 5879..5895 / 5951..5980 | -0.7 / 12.1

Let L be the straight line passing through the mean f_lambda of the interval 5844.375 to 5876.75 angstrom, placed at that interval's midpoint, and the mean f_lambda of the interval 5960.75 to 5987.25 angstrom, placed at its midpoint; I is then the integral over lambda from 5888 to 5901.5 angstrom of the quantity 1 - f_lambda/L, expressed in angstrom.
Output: 4.3 angstrom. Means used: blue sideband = 12.9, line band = 8.8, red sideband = 12.9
